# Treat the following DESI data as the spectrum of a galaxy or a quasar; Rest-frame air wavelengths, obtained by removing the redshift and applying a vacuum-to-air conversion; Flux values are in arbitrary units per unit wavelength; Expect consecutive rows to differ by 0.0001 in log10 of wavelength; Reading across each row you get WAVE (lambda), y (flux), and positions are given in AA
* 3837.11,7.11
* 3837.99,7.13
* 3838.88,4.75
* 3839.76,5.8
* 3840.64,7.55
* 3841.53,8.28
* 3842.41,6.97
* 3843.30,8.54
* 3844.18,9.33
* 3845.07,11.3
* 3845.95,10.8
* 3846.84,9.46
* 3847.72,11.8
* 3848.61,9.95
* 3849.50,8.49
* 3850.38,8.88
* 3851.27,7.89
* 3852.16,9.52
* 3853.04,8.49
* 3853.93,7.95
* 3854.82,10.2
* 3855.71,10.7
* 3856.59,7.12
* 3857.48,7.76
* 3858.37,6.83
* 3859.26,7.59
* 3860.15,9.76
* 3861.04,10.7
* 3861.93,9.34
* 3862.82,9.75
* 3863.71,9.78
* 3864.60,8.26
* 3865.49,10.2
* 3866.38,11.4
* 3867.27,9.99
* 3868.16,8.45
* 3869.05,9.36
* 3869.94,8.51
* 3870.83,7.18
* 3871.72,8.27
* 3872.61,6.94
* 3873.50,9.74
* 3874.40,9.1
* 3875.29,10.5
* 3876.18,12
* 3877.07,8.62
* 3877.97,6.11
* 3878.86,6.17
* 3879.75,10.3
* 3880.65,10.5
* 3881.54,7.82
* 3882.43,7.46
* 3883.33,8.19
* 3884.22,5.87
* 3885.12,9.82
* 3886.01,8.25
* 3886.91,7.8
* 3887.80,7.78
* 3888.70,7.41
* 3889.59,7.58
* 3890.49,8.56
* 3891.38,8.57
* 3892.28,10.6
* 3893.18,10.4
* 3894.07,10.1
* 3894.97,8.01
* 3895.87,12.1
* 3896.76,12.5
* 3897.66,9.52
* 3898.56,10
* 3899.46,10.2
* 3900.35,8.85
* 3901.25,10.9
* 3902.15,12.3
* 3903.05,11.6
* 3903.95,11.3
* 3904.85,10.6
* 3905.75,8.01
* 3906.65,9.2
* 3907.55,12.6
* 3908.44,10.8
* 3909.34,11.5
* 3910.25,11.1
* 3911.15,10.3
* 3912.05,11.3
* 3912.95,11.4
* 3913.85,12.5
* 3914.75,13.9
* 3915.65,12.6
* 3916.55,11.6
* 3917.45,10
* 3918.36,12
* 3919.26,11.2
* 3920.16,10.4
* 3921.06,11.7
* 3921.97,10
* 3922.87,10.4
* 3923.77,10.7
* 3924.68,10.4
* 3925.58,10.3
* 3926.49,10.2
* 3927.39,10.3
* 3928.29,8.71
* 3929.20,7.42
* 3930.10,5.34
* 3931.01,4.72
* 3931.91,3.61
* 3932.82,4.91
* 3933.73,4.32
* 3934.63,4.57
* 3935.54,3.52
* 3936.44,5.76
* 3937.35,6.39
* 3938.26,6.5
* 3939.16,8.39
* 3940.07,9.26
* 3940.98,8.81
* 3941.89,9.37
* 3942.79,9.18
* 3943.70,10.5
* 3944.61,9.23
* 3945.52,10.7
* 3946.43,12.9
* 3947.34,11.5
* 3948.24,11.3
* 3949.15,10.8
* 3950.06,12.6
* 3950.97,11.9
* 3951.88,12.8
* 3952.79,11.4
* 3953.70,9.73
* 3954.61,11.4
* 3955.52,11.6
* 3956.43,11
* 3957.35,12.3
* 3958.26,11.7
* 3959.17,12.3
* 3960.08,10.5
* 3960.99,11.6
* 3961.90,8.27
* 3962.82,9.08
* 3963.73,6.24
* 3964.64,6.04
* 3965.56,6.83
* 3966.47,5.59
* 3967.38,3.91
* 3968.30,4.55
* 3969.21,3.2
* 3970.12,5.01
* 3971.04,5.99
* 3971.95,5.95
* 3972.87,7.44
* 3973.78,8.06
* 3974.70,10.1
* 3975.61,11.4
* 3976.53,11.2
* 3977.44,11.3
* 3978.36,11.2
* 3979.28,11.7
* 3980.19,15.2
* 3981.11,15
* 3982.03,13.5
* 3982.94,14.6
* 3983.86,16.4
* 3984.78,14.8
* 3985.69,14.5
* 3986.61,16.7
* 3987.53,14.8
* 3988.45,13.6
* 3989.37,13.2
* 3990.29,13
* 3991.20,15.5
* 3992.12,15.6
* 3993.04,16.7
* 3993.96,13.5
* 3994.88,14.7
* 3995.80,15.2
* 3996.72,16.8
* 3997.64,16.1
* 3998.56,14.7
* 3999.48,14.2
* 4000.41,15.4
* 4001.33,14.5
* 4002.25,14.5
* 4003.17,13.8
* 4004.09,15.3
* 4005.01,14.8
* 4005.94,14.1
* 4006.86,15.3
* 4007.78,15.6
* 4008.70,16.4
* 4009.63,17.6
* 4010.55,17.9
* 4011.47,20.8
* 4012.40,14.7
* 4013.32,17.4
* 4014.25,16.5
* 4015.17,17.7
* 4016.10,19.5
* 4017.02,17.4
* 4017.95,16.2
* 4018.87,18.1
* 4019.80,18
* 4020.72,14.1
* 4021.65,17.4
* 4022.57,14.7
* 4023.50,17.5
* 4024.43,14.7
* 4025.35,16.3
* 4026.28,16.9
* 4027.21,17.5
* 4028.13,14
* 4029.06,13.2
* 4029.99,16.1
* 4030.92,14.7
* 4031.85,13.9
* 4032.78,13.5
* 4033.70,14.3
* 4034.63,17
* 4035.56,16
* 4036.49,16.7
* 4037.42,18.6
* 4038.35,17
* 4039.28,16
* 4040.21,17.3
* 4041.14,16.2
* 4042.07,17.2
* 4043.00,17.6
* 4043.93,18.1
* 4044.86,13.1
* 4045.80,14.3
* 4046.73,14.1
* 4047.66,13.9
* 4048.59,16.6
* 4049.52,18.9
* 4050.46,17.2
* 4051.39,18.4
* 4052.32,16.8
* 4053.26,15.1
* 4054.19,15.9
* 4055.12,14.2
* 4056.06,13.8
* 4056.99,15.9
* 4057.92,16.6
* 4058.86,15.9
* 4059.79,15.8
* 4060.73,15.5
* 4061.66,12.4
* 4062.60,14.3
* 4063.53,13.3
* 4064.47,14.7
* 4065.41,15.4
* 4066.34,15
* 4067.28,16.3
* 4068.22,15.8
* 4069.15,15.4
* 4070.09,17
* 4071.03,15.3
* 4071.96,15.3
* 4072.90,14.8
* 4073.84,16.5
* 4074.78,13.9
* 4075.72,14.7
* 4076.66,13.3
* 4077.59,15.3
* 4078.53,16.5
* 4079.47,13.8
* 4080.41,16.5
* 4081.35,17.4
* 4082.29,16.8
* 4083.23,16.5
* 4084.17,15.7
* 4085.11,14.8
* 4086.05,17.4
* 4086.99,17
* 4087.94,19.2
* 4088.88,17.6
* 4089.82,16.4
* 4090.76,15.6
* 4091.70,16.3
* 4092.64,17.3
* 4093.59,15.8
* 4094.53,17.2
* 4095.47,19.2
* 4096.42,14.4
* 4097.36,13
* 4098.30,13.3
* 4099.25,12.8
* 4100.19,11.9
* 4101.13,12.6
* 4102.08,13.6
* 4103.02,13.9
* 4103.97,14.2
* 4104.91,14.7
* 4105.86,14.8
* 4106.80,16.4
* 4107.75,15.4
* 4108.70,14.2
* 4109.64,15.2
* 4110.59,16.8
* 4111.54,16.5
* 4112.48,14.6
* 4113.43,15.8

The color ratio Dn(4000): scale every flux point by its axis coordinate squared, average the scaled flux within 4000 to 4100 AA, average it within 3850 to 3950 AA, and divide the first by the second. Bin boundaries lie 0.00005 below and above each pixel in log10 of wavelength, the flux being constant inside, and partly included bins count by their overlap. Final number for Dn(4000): 1.8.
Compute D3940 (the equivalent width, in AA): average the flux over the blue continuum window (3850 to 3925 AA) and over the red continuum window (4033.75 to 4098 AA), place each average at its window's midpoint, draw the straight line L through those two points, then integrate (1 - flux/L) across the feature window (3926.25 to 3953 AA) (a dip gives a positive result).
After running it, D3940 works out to 6.99 AA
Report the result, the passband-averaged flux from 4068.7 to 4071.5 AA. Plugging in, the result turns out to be 15.9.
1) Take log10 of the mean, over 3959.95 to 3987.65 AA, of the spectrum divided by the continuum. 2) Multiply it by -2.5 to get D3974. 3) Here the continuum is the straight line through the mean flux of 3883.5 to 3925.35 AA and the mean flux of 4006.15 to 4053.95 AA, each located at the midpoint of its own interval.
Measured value 0.35 mag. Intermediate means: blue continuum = 10.3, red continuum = 16.3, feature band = 9.96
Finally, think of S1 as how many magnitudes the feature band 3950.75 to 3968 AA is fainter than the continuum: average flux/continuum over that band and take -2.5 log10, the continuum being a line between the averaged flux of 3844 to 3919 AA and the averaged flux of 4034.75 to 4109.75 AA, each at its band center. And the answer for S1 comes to 0.24 mag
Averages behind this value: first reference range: 9.63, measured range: 9.61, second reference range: 15.6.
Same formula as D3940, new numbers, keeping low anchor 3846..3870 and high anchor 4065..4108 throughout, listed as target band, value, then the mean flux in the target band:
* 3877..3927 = 2.1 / 10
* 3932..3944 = 4.8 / 6.89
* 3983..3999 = -2.7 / 15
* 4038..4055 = -2.2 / 16.3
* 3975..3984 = -0.3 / 13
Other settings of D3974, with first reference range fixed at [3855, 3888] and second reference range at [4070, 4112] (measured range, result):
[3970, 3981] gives 0.21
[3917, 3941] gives 0.28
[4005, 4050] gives -0.20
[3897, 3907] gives -0.06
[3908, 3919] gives -0.15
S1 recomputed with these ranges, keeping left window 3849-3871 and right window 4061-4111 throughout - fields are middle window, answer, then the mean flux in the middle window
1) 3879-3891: 0.18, 8.21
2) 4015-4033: -0.18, 16.1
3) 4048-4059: -0.13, 16.3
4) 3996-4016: -0.21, 16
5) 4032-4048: -0.14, 15.9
